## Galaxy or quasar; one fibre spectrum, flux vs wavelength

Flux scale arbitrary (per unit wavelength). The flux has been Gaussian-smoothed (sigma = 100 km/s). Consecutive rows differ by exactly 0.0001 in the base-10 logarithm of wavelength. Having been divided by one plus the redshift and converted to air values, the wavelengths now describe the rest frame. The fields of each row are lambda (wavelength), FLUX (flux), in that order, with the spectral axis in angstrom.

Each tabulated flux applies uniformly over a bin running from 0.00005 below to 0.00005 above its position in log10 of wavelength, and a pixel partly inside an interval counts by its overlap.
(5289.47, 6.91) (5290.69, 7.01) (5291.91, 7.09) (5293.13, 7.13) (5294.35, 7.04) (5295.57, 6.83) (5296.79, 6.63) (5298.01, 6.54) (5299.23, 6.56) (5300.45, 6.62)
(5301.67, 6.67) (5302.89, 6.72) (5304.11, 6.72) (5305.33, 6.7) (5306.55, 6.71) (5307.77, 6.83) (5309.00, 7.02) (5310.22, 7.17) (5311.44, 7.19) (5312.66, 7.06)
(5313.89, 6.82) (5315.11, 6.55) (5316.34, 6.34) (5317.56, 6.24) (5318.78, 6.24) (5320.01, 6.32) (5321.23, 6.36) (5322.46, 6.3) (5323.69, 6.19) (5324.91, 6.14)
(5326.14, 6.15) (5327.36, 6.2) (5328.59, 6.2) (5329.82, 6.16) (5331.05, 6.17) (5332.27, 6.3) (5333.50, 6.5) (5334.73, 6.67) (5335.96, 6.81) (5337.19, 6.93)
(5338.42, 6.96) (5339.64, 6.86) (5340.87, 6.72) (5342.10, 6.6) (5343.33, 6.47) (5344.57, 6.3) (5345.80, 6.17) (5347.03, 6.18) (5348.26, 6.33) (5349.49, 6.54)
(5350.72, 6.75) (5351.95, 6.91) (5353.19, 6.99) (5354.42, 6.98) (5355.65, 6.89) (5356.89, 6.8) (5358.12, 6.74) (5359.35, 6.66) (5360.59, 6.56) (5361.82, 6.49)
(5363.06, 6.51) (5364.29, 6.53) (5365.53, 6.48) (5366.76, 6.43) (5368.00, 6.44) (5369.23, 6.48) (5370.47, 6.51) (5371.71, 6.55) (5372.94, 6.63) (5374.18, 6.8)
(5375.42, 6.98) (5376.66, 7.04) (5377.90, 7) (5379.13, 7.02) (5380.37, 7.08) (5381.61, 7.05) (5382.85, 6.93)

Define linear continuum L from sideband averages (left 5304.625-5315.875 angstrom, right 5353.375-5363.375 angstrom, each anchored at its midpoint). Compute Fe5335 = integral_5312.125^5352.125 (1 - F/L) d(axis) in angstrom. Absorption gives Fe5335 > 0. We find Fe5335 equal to 2.0 angstrom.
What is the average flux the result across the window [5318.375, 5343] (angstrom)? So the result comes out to 6.44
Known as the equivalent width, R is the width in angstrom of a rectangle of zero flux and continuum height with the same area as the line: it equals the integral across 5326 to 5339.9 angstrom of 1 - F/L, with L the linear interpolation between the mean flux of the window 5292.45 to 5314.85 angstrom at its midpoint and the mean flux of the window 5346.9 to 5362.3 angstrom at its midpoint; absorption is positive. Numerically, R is 0.5 angstrom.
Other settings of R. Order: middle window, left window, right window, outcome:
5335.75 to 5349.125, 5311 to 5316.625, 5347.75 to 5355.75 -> 0.4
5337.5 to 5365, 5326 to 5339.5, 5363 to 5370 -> -0.6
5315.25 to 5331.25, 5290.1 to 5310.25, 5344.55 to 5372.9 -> 1.1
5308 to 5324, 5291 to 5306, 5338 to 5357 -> 0.3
